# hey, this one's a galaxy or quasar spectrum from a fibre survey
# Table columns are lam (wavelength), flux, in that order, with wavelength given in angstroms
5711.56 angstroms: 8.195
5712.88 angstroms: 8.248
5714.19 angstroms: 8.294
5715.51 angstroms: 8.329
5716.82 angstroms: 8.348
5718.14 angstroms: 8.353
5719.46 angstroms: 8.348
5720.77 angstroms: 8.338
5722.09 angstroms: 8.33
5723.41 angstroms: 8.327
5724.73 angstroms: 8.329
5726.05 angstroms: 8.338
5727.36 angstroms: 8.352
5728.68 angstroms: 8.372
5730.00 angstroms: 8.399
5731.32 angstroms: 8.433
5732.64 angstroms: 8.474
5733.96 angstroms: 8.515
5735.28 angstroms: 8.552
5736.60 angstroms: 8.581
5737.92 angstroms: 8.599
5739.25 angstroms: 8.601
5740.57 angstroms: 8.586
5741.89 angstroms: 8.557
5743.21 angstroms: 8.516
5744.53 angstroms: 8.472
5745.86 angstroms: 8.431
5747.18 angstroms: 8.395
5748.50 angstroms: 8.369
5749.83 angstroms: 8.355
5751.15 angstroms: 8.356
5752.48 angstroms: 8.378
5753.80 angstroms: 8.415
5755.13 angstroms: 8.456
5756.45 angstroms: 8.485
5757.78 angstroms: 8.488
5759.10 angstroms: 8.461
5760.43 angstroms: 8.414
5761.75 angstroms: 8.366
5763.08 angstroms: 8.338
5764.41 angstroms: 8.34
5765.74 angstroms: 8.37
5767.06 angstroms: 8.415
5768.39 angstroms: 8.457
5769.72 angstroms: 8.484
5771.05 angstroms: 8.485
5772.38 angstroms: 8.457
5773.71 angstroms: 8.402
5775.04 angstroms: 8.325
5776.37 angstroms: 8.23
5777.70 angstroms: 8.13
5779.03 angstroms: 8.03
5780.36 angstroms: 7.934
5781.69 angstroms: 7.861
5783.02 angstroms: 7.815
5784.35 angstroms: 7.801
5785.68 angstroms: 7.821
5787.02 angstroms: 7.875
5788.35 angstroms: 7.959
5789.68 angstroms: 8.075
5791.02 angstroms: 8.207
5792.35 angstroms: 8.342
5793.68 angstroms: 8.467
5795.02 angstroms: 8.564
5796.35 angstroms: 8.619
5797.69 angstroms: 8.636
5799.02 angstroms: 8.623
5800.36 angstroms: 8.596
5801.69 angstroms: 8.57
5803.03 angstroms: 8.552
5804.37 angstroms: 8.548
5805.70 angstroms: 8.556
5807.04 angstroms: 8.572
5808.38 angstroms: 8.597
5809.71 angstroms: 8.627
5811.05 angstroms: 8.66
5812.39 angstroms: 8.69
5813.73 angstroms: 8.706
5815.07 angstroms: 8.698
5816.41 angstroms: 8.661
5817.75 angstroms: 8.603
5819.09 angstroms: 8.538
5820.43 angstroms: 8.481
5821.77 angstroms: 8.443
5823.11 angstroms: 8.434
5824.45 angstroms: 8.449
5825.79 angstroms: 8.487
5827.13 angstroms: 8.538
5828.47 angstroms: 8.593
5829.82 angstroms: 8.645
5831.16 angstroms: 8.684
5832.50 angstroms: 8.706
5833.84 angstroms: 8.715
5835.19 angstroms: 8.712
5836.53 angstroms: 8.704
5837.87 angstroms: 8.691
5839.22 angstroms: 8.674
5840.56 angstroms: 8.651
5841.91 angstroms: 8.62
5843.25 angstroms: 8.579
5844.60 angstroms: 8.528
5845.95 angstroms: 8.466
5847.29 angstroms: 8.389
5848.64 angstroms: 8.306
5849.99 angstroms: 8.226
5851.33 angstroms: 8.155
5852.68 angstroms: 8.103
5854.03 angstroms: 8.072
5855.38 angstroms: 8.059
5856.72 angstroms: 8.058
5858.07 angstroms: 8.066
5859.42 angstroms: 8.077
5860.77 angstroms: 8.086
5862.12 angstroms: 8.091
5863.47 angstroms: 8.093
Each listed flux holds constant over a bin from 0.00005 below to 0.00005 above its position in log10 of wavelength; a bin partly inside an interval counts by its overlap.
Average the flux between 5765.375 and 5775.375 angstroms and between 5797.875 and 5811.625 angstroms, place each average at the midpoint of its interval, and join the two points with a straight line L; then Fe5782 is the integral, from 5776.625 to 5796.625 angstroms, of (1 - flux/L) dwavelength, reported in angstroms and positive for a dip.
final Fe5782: 1.0 angstroms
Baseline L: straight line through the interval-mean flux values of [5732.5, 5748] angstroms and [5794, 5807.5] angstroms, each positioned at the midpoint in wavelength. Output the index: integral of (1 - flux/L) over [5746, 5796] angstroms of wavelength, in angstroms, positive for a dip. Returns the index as 1.6 angstroms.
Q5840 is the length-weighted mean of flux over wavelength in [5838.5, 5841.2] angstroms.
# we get 8.66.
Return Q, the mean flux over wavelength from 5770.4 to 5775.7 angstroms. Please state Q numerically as 8.41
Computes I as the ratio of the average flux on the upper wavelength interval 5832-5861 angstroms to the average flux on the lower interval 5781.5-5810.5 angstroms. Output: 1.0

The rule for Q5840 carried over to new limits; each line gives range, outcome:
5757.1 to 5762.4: 8.44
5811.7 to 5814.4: 8.69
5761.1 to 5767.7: 8.36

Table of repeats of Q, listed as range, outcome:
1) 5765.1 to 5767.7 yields 8.42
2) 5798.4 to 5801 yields 8.59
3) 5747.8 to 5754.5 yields 8.37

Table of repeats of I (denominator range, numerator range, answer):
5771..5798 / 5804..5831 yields 1.05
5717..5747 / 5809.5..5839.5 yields 1.02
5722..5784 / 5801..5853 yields 1.02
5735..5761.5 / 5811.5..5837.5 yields 1.02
